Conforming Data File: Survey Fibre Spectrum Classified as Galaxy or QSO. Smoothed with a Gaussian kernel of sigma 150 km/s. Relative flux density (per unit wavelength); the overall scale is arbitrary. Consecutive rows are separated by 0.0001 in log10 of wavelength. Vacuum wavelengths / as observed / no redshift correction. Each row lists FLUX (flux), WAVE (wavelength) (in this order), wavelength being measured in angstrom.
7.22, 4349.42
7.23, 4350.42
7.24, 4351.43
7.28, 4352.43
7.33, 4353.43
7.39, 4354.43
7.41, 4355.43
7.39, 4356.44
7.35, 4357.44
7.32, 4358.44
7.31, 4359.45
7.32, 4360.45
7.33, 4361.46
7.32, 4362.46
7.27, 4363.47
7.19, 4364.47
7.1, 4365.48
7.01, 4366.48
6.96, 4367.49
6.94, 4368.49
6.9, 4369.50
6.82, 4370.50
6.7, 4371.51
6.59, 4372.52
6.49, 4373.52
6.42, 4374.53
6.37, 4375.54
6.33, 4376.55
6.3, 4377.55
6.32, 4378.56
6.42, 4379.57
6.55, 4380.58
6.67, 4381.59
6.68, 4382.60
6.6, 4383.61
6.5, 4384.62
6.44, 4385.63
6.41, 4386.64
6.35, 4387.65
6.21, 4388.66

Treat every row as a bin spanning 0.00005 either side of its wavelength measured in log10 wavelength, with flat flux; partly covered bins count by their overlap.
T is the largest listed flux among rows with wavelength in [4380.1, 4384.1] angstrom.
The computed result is 6.68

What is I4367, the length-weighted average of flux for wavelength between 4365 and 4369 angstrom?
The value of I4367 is 7.01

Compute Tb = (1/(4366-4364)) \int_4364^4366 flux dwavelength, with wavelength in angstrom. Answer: 7.14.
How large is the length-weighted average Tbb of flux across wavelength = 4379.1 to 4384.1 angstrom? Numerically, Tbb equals 6.58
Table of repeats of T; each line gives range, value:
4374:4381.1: 6.55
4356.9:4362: 7.35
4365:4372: 7.1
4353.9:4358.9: 7.41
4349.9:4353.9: 7.33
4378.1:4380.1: 6.42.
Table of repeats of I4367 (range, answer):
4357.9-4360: 7.32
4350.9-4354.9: 7.31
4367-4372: 6.87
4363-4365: 7.23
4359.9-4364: 7.31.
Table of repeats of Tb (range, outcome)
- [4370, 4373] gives 6.7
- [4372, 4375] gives 6.5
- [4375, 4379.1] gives 6.33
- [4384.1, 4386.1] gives 6.47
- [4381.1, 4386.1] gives 6.58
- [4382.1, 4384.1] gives 6.64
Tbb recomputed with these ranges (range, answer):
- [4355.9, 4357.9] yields 7.36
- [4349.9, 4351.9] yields 7.21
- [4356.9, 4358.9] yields 7.36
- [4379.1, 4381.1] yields 6.48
